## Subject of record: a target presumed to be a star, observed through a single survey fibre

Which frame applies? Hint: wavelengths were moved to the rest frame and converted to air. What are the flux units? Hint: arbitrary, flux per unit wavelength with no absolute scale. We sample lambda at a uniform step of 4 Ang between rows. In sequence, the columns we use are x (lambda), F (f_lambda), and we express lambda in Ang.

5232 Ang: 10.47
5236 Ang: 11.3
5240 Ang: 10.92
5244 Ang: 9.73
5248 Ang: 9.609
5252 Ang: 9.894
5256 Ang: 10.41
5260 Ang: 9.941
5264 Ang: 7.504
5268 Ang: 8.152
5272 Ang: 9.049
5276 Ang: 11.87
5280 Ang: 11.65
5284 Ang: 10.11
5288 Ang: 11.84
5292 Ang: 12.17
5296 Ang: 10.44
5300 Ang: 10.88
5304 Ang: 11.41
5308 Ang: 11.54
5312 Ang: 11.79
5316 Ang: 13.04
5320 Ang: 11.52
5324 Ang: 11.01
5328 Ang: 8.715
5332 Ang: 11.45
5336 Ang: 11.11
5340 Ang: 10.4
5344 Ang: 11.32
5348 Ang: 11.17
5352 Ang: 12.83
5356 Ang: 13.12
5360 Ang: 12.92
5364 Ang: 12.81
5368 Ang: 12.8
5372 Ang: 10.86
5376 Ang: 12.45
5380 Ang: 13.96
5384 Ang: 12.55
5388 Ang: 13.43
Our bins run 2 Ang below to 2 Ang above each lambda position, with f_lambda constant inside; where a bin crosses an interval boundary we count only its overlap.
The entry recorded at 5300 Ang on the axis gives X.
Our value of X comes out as 10.88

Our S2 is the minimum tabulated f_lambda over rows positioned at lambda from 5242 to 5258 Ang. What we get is 9.609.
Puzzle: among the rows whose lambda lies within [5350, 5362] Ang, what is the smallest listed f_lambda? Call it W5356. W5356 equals 12.83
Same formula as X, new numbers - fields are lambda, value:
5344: 11.32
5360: 12.92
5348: 11.17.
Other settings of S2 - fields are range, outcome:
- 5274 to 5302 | 10.11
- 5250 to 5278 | 7.504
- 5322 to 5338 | 8.715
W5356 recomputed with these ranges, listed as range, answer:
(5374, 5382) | 12.45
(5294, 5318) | 10.44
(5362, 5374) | 10.86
